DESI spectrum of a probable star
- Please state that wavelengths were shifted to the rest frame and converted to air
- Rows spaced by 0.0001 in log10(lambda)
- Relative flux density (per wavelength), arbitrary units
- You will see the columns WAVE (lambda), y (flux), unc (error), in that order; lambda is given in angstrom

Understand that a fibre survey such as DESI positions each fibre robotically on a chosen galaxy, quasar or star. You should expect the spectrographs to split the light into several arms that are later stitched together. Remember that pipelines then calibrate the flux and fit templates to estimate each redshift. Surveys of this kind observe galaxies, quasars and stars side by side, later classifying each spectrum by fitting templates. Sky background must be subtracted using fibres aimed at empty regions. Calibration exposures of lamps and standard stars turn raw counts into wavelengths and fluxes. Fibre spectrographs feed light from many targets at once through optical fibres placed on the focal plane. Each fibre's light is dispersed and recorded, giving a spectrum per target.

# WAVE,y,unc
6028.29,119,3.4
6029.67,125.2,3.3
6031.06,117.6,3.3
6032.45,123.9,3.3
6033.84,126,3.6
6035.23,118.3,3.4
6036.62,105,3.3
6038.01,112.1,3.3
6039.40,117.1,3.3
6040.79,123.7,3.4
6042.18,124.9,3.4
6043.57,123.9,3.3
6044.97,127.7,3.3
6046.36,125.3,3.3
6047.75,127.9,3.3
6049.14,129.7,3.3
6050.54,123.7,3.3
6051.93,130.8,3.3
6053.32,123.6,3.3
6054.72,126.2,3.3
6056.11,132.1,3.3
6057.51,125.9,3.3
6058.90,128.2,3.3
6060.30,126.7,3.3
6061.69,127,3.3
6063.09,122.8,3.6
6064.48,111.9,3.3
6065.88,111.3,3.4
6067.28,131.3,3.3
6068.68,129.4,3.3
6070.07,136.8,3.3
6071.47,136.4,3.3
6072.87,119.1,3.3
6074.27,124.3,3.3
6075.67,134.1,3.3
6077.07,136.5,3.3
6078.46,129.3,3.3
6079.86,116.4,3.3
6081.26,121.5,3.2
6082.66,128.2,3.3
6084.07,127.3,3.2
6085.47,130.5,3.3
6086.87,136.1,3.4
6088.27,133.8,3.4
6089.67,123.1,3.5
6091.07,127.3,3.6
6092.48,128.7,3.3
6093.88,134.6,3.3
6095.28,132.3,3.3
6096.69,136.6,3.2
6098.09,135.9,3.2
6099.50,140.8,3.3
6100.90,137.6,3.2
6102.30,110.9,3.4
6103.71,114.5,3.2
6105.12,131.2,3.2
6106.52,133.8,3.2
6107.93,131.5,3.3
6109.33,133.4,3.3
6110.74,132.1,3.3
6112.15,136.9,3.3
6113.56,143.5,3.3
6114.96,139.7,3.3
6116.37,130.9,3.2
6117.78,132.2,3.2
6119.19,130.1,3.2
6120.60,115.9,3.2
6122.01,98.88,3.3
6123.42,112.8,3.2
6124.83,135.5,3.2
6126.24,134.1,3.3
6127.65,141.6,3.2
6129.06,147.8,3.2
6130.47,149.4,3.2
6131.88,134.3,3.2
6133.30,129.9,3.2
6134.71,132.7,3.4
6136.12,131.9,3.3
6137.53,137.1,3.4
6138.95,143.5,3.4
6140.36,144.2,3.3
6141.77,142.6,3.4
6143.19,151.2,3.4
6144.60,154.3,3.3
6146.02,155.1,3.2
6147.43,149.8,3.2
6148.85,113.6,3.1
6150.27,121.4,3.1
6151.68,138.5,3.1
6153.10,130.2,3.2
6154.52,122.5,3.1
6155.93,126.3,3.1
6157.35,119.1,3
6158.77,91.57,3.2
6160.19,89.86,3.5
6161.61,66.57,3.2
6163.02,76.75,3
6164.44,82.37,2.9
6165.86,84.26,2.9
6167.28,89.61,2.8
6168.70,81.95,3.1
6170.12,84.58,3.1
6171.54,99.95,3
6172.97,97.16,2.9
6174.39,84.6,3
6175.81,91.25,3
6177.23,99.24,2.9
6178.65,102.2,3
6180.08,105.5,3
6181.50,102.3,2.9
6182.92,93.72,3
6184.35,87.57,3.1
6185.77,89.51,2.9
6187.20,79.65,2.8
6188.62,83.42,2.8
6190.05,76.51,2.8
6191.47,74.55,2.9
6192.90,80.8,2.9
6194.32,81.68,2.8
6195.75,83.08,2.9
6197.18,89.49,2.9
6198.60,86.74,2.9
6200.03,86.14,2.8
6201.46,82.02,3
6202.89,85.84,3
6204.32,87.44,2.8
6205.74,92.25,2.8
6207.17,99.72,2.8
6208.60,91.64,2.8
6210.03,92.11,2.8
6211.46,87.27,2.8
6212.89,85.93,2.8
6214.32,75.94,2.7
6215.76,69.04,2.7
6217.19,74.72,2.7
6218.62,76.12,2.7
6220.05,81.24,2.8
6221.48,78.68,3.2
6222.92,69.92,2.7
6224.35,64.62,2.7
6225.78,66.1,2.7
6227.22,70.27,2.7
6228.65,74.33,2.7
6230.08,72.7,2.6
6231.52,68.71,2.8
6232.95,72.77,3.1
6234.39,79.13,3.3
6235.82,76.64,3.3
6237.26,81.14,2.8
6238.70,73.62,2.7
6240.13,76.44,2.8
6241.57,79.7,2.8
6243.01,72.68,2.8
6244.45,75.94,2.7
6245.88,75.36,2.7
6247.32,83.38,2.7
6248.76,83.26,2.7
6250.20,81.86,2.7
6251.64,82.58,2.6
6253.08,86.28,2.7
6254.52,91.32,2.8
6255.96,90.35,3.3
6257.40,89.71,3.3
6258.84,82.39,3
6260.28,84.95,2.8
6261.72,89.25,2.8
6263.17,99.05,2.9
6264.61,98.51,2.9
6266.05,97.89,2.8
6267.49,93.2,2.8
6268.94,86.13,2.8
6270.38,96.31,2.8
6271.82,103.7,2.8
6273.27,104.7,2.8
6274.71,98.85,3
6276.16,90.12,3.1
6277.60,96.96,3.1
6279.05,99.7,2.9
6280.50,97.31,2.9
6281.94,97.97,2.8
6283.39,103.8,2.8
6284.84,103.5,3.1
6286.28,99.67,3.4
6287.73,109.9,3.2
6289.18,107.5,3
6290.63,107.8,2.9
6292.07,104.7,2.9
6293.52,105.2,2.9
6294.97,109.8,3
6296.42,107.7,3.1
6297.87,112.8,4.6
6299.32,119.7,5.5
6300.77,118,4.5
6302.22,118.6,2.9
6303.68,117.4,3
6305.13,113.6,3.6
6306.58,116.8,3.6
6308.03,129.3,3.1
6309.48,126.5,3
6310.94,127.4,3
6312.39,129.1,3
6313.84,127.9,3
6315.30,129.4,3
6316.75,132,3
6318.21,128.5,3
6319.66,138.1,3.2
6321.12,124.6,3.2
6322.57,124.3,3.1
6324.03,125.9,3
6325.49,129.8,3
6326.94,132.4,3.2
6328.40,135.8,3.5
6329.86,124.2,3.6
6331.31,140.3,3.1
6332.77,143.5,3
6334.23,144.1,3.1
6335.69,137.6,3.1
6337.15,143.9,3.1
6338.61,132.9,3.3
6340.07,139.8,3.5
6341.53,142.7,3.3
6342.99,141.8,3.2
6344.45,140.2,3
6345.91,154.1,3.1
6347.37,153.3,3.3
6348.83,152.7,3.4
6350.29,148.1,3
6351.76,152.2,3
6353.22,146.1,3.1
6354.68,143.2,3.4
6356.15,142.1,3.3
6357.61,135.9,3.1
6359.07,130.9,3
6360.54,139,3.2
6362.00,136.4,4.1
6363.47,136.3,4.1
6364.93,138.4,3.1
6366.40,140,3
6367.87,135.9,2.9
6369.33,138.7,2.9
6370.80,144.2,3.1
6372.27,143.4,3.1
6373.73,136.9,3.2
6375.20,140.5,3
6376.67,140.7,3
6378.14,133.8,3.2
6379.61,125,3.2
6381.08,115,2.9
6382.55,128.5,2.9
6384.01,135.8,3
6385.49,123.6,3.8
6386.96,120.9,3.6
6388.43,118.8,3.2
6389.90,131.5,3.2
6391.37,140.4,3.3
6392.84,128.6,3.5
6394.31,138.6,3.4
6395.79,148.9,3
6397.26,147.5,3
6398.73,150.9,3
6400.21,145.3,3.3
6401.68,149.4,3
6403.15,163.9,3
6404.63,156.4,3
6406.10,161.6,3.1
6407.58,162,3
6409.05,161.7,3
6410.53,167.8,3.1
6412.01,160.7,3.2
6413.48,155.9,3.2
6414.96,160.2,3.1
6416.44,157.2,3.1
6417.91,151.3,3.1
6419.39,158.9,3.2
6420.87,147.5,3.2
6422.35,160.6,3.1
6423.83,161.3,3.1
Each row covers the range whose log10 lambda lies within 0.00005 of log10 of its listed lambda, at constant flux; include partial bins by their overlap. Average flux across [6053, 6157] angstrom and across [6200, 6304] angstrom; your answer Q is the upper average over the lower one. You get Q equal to 0.68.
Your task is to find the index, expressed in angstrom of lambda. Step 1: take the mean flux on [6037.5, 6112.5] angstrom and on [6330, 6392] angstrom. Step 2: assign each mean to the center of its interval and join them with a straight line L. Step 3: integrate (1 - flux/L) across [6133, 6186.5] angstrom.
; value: 7.85 angstrom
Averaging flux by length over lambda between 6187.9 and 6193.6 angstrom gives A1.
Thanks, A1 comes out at 78.8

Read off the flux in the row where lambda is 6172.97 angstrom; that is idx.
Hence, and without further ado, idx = 97.16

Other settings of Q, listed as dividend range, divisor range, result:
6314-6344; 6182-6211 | 1.56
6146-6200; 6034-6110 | 0.76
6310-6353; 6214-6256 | 1.79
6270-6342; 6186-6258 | 1.48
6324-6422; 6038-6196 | 1.19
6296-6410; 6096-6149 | 1.01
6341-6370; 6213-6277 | 1.73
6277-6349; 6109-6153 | 0.92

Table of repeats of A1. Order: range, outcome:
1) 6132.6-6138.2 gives 133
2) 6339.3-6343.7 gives 141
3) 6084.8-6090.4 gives 131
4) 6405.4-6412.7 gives 163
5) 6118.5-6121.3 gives 123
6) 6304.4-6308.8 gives 120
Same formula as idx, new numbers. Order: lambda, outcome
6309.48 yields 126.5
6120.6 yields 115.9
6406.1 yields 161.6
